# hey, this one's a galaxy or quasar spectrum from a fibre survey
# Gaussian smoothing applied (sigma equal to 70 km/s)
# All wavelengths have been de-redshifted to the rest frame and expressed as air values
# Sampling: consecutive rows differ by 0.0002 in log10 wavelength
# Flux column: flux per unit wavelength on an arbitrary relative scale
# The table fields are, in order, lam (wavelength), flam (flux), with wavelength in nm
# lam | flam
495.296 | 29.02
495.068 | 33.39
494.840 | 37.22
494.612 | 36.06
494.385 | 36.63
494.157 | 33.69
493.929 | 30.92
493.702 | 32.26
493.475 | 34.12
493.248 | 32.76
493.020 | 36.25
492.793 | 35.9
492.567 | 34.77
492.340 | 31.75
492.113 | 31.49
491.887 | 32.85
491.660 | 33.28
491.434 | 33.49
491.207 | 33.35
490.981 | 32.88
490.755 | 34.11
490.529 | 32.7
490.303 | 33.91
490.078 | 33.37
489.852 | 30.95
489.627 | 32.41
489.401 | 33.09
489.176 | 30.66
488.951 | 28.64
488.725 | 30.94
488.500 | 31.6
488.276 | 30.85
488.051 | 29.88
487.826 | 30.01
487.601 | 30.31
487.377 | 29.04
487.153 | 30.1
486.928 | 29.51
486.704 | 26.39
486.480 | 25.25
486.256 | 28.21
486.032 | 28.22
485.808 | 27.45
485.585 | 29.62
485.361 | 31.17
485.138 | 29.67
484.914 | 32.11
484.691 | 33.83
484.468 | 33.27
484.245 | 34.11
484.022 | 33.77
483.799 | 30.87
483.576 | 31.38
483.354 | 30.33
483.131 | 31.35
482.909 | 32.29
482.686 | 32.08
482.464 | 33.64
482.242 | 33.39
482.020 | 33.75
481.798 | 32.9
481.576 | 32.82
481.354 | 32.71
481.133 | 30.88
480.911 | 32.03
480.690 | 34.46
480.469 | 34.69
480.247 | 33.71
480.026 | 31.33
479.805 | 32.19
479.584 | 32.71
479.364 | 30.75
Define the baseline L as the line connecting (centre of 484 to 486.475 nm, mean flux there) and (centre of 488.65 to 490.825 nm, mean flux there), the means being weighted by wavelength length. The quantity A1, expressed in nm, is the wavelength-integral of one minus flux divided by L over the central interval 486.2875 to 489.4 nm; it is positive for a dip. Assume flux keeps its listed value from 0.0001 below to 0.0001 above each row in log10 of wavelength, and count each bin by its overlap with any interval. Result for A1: 0.19 nm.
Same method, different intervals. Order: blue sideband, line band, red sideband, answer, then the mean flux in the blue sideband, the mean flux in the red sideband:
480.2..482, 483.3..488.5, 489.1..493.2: 0.45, 33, 33.2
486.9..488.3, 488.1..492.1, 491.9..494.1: -0.09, 29.9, 33.3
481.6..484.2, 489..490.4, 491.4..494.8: 0.05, 32.4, 33.8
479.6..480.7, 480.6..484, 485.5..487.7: -0.09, 33.1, 28.4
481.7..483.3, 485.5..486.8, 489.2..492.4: 0.21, 32.7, 32.8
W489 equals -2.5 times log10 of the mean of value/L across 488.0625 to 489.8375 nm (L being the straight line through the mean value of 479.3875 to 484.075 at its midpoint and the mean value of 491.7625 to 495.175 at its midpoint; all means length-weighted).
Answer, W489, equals 0.08 mag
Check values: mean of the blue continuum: 32.5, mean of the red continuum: 34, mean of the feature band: 31.1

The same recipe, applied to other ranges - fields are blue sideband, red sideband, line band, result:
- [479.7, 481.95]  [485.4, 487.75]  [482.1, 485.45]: -0.057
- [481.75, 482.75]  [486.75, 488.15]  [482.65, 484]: 0.034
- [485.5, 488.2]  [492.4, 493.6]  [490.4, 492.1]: -0.007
